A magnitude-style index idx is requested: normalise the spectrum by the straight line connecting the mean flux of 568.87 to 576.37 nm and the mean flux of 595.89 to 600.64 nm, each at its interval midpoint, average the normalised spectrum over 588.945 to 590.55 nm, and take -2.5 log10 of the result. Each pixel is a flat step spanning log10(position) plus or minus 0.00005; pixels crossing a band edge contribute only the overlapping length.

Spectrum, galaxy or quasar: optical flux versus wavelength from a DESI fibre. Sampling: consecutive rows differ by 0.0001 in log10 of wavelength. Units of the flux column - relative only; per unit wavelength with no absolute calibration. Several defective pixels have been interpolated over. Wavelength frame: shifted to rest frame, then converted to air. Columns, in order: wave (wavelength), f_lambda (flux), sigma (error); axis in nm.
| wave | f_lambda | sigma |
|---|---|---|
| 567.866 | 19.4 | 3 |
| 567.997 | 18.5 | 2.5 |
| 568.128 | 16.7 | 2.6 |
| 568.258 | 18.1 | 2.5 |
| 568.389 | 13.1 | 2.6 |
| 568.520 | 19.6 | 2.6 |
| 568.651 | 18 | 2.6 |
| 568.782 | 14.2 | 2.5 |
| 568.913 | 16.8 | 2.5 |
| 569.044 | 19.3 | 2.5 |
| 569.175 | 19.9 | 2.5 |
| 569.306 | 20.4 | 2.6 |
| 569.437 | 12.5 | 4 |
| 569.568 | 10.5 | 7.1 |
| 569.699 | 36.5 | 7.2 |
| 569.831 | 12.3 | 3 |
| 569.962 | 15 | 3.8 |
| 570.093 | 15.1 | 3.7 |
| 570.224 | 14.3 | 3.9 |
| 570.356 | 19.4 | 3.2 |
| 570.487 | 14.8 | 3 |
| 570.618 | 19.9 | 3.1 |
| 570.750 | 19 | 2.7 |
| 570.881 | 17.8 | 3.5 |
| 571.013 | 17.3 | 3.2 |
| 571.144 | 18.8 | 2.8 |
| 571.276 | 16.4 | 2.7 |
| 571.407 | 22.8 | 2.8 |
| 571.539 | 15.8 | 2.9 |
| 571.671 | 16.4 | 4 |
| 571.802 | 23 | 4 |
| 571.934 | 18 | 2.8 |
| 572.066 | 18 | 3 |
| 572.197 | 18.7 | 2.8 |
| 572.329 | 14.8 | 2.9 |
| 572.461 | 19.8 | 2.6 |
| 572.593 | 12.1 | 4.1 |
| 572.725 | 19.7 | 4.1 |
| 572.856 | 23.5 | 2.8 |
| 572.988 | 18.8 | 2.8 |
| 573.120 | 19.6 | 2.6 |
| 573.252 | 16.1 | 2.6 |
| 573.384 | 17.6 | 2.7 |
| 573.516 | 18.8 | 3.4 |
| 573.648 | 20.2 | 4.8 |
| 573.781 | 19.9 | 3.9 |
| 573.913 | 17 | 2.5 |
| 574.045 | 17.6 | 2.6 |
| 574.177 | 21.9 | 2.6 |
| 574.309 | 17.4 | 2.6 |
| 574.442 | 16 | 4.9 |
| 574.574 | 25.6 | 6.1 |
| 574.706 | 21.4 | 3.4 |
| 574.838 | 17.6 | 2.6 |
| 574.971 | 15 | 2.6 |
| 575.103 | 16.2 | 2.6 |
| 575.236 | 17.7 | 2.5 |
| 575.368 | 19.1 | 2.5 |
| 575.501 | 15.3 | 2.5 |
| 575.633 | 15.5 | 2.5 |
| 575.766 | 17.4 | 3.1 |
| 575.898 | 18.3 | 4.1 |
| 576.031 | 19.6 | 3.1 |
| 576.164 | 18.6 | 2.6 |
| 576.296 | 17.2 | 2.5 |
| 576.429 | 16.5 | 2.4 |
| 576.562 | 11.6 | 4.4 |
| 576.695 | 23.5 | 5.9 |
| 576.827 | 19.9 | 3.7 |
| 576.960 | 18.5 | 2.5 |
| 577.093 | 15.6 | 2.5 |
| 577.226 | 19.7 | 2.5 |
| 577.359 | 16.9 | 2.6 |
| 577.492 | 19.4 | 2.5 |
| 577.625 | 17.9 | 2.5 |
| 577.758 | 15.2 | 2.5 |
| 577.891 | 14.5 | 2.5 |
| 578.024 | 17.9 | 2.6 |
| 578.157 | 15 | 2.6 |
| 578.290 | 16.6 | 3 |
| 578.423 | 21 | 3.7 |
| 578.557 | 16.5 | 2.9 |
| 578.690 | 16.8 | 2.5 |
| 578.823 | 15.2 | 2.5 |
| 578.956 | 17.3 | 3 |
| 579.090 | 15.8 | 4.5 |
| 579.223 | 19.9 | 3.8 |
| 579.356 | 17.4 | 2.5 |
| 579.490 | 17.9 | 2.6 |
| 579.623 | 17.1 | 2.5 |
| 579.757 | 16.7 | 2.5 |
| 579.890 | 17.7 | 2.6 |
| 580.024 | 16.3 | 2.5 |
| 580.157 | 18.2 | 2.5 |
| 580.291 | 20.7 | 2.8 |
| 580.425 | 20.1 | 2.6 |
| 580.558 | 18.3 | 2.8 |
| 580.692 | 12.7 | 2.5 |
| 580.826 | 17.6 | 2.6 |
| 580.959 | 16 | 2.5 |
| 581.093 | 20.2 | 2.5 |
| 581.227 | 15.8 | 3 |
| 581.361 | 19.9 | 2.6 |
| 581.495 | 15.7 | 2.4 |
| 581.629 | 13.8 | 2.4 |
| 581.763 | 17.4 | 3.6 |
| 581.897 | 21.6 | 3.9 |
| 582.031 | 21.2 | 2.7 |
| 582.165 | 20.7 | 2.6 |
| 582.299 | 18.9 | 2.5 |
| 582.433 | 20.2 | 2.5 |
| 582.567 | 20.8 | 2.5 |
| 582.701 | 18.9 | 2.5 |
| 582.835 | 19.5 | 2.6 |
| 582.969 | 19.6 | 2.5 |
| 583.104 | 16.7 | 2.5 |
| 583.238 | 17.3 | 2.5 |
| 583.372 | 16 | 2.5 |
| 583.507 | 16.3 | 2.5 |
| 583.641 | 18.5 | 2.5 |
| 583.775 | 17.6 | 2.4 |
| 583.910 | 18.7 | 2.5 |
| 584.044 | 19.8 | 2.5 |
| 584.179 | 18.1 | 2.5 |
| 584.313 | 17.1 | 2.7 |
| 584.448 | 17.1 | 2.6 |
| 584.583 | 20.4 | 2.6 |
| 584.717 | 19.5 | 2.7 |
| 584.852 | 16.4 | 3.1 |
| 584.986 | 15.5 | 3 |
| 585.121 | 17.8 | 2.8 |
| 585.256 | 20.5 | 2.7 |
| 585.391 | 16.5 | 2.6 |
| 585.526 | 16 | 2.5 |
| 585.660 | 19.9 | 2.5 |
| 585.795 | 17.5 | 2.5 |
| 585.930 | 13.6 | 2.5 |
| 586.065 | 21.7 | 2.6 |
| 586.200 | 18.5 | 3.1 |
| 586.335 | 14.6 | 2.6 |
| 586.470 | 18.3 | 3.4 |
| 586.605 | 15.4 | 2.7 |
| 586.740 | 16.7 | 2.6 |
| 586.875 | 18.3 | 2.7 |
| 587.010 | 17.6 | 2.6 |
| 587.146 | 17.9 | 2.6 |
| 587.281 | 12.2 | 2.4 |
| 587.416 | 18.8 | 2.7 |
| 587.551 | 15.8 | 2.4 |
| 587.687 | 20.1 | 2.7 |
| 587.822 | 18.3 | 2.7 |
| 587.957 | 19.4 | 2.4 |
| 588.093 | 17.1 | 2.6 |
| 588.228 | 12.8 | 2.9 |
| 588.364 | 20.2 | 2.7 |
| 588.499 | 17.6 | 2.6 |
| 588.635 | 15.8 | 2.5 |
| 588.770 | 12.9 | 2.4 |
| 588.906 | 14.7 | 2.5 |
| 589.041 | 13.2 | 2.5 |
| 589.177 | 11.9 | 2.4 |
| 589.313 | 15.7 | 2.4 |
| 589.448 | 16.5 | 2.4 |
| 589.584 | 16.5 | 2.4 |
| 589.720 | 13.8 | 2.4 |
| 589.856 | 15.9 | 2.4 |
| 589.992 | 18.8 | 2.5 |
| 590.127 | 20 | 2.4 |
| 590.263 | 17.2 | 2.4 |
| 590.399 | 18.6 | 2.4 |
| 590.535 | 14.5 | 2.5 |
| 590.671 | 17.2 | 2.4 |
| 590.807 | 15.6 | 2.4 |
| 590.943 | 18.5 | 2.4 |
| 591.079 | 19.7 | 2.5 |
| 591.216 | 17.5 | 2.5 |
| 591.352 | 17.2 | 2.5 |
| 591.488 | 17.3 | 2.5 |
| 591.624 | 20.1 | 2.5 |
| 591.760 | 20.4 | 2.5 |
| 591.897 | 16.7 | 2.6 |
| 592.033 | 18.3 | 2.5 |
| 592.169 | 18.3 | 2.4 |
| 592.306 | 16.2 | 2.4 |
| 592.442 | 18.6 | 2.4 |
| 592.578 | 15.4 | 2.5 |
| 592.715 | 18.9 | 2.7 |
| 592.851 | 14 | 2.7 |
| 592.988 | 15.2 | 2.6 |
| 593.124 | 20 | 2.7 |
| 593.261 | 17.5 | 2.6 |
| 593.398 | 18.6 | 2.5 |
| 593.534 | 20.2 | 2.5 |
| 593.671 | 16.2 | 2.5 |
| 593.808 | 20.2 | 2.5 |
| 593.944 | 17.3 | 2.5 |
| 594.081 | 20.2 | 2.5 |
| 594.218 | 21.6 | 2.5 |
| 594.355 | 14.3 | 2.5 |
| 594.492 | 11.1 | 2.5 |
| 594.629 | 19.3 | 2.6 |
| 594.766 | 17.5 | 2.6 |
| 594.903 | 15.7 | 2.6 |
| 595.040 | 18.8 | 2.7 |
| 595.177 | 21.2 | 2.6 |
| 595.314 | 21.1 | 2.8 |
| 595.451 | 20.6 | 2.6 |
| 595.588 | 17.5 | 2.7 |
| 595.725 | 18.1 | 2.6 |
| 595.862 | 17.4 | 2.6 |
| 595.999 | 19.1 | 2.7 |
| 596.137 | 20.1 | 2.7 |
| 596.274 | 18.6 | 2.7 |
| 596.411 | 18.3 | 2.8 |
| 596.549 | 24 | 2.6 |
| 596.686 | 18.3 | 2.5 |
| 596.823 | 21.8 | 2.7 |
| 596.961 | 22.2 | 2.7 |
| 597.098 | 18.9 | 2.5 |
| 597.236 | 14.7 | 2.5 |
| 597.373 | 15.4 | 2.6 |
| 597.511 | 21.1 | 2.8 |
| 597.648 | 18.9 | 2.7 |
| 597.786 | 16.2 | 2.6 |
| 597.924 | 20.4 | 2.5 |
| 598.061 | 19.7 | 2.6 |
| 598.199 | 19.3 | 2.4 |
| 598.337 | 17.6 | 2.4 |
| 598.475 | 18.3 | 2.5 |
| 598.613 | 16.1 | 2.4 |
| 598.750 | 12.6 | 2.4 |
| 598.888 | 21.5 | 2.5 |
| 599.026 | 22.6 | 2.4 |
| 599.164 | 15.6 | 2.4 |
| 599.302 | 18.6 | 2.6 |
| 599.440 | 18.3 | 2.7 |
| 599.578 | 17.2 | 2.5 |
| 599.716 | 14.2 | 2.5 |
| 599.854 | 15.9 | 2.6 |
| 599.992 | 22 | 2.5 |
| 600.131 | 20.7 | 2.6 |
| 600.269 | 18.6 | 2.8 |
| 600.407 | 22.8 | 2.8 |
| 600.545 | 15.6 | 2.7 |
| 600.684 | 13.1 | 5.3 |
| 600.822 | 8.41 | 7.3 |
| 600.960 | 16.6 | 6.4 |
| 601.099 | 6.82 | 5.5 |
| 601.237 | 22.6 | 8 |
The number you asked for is 0.15 mag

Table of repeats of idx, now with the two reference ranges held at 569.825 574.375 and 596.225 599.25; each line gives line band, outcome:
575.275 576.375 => 0.03 mag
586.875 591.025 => 0.12 mag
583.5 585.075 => 0.02 mag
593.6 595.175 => 0.06 mag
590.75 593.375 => 0.05 mag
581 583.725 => -0.01 mag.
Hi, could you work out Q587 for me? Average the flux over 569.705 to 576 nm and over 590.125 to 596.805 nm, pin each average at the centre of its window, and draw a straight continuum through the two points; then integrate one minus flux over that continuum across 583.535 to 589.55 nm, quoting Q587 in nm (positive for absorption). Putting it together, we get 0.34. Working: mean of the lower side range 18.1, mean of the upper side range 18.1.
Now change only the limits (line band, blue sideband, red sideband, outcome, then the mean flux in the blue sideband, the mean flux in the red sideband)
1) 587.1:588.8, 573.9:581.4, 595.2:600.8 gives 0.112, 17.7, 18.5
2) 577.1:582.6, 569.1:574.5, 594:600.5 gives 0.166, 18.1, 18.6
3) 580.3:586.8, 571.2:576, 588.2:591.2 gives -0.334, 18.3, 16.3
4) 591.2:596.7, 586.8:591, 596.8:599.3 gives -0.196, 16.6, 18.4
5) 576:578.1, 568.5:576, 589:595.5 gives 0.038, 18.1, 17.5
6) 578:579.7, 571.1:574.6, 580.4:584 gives 0.099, 18.6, 18.1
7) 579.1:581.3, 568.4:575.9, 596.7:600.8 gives 0.055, 18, 18.2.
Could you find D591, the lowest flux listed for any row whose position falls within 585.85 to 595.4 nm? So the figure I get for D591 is 11.1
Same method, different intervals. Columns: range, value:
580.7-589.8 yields 11.9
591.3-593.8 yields 14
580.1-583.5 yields 12.7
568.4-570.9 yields 10.5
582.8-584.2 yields 16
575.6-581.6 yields 11.6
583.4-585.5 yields 15.5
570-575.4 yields 12.1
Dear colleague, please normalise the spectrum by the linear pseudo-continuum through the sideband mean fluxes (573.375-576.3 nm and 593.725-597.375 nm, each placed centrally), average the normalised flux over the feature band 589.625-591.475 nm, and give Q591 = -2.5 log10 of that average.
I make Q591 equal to 0.08 mag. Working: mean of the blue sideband 18.3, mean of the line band 17.3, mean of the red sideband 18.7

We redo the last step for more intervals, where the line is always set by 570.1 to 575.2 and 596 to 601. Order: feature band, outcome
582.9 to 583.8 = 0.05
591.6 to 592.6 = 0.01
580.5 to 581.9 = 0.08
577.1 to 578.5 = 0.06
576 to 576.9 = 0.01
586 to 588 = 0.04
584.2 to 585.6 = 0.03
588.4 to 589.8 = 0.21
